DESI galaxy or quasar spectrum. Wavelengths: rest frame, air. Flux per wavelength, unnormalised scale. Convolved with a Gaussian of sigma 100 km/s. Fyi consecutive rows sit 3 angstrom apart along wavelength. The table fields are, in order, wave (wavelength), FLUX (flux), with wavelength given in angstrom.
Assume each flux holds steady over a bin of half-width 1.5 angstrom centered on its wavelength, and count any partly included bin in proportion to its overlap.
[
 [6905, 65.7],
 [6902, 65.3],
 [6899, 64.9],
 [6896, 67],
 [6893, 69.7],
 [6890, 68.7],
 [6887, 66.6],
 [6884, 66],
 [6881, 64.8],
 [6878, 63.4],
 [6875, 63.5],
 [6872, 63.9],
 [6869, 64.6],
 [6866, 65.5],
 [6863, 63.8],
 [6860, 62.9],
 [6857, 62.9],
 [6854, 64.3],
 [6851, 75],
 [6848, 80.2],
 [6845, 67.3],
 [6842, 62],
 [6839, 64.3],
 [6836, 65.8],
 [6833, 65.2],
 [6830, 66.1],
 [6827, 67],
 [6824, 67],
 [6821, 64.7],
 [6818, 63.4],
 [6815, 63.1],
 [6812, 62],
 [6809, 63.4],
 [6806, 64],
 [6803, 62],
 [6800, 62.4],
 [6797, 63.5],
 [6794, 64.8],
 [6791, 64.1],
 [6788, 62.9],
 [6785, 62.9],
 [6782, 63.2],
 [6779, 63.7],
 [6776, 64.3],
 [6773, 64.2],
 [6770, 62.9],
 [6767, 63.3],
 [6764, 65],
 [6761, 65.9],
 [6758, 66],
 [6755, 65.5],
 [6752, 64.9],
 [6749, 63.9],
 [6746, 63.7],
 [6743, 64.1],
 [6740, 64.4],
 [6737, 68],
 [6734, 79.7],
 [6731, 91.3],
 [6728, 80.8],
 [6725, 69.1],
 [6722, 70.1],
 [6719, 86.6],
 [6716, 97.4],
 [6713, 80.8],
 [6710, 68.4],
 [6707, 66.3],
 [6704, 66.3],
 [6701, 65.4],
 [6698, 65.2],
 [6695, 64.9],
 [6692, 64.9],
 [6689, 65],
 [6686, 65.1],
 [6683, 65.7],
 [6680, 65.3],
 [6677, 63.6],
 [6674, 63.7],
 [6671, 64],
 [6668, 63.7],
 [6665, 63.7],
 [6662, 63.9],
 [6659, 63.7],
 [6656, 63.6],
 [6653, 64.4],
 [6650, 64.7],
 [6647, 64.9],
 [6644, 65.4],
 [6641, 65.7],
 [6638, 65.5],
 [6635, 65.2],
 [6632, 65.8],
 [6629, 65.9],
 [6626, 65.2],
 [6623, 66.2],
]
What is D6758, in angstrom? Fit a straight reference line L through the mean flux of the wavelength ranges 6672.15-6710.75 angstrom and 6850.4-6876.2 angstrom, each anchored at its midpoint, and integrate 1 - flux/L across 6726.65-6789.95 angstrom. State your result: -1.9 angstrom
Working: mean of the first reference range 65.3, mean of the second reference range 64.8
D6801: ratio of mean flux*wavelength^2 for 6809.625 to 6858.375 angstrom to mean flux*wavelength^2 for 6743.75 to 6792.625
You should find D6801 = 1.05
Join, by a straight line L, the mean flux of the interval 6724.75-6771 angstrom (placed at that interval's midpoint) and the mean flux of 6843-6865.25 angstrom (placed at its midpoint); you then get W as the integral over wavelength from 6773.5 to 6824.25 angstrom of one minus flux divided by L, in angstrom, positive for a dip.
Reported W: 3.5 angstrom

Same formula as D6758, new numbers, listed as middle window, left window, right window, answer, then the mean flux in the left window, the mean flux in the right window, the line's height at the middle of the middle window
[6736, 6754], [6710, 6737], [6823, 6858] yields 3.1 angstrom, 80.4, 67.3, 78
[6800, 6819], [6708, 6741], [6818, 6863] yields 1.8 angstrom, 77.9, 66.6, 69.6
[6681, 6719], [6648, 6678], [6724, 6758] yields -1.8 angstrom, 63.9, 70.3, 67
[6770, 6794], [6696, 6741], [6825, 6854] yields 2.5 angstrom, 74.7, 67.9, 71.1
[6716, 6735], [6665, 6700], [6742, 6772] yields -4.8 angstrom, 64.6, 64.5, 64.6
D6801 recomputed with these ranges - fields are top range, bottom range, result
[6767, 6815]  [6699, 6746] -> 0.87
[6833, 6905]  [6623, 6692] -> 1.09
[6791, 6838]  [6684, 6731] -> 0.92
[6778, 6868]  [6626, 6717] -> 1.02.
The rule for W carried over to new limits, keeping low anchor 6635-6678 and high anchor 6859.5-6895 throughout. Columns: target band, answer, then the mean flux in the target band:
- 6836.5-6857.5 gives -0.9 angstrom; 68.1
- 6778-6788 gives 0.3 angstrom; 63.2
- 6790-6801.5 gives 0.2 angstrom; 63.7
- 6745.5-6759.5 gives 0.0 angstrom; 64.9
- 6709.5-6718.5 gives -2.7 angstrom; 84.2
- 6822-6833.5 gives -0.2 angstrom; 66.4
